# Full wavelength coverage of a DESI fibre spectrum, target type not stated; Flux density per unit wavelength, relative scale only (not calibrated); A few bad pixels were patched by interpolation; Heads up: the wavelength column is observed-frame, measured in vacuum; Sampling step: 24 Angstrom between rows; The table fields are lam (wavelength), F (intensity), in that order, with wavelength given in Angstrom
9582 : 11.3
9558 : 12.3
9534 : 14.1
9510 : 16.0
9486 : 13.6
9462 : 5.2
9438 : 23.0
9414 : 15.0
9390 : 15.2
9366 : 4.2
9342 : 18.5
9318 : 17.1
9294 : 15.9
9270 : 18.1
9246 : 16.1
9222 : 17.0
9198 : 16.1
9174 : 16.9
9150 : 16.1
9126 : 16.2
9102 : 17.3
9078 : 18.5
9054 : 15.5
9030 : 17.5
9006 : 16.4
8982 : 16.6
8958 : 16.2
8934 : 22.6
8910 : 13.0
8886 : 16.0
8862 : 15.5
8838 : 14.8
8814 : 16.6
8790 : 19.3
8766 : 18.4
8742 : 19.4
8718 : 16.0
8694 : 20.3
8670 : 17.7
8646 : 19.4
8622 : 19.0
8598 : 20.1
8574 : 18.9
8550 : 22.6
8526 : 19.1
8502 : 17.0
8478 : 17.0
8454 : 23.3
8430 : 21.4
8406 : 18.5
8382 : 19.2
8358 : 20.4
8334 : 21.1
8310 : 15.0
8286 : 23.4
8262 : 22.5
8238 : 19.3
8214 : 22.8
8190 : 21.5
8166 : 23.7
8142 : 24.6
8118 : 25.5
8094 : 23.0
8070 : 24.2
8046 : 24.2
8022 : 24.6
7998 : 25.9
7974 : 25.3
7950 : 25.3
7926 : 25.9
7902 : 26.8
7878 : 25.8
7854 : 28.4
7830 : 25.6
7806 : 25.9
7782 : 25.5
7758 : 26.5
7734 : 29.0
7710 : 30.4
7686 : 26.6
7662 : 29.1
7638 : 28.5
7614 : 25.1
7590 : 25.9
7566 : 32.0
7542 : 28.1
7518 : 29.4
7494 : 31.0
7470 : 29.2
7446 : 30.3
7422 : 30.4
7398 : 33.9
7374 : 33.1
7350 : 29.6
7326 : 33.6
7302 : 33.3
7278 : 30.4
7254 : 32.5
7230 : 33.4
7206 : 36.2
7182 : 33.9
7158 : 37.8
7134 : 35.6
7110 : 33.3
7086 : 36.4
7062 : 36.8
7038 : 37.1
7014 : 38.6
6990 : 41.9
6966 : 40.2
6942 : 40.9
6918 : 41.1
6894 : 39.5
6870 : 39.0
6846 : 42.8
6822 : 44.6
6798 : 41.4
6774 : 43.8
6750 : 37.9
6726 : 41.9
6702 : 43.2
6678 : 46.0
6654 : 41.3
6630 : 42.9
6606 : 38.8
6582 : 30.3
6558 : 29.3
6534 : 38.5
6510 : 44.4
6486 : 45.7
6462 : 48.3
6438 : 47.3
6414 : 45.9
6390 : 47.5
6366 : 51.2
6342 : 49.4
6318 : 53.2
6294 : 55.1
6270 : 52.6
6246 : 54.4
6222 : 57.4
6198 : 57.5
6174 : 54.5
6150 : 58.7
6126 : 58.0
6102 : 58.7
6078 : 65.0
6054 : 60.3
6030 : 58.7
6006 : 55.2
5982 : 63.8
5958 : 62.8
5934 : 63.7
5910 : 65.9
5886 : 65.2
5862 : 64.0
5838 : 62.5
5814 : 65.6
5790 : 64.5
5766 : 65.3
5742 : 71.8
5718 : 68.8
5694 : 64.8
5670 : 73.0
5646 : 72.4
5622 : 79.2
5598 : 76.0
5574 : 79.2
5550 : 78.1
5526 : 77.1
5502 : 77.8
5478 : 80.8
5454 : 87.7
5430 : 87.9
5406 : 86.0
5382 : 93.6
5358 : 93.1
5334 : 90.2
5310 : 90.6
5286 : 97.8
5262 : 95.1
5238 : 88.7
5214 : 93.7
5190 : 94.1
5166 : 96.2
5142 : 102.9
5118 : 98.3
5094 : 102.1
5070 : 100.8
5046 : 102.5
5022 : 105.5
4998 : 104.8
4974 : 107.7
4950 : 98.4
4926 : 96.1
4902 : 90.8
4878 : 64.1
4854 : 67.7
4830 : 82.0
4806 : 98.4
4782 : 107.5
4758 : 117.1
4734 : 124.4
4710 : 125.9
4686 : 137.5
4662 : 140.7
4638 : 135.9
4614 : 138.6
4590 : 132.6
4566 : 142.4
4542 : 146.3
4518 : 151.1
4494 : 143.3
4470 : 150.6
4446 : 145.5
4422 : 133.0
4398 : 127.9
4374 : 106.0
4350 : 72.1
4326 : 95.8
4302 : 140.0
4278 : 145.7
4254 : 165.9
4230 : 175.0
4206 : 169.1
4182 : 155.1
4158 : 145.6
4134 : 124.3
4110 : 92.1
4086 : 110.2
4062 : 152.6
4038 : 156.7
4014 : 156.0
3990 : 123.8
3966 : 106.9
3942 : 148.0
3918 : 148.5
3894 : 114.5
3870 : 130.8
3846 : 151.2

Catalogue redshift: 0.00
